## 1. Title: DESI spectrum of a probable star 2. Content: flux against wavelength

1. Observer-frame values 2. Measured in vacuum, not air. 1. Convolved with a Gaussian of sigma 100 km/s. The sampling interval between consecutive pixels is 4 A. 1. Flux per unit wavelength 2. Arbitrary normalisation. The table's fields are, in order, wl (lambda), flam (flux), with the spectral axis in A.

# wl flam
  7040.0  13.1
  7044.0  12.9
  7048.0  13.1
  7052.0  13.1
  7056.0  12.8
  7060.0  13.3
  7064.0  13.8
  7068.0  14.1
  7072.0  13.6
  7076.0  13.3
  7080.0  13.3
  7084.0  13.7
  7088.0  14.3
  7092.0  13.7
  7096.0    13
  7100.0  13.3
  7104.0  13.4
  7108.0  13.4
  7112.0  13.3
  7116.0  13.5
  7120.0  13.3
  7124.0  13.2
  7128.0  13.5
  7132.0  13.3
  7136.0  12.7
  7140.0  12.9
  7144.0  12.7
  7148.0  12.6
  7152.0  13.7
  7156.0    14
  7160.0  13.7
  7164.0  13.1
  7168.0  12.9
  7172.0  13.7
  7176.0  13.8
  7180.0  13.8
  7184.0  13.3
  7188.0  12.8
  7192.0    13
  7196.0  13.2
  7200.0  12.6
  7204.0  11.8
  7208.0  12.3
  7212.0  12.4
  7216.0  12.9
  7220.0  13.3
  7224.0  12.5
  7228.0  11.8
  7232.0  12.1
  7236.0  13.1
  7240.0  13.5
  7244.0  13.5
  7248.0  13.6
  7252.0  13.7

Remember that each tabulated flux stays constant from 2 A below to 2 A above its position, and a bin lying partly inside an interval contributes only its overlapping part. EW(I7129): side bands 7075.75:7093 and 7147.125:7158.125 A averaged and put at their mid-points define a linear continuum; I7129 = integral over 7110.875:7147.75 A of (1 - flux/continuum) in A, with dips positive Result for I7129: 1.2 A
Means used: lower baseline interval 13.7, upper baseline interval 13.5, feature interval 13.1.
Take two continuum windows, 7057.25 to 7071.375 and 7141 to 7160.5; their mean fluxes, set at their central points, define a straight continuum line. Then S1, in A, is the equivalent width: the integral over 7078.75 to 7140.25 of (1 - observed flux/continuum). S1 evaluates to 0.4 A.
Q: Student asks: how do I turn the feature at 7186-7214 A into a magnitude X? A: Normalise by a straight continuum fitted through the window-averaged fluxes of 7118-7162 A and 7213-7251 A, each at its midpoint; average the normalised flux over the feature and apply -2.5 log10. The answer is 0.038 mag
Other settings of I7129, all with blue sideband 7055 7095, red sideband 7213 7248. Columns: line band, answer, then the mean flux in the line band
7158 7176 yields -0.32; 13.4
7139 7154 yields 0.32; 13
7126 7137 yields 0.10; 13.2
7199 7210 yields 0.67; 12.2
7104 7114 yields 0.06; 13.4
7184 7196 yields 0.04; 13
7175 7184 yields -0.40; 13.7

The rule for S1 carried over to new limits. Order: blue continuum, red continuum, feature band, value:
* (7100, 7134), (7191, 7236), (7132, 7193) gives -1.3 A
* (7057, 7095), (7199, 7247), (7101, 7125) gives 0.1 A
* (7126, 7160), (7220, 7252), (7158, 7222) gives 0.2 A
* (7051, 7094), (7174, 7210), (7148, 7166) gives -0.5 A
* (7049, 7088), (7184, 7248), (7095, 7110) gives 0.0 A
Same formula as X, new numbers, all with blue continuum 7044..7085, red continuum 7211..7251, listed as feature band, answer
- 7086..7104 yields -0.02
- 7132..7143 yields 0.02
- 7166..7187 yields -0.03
